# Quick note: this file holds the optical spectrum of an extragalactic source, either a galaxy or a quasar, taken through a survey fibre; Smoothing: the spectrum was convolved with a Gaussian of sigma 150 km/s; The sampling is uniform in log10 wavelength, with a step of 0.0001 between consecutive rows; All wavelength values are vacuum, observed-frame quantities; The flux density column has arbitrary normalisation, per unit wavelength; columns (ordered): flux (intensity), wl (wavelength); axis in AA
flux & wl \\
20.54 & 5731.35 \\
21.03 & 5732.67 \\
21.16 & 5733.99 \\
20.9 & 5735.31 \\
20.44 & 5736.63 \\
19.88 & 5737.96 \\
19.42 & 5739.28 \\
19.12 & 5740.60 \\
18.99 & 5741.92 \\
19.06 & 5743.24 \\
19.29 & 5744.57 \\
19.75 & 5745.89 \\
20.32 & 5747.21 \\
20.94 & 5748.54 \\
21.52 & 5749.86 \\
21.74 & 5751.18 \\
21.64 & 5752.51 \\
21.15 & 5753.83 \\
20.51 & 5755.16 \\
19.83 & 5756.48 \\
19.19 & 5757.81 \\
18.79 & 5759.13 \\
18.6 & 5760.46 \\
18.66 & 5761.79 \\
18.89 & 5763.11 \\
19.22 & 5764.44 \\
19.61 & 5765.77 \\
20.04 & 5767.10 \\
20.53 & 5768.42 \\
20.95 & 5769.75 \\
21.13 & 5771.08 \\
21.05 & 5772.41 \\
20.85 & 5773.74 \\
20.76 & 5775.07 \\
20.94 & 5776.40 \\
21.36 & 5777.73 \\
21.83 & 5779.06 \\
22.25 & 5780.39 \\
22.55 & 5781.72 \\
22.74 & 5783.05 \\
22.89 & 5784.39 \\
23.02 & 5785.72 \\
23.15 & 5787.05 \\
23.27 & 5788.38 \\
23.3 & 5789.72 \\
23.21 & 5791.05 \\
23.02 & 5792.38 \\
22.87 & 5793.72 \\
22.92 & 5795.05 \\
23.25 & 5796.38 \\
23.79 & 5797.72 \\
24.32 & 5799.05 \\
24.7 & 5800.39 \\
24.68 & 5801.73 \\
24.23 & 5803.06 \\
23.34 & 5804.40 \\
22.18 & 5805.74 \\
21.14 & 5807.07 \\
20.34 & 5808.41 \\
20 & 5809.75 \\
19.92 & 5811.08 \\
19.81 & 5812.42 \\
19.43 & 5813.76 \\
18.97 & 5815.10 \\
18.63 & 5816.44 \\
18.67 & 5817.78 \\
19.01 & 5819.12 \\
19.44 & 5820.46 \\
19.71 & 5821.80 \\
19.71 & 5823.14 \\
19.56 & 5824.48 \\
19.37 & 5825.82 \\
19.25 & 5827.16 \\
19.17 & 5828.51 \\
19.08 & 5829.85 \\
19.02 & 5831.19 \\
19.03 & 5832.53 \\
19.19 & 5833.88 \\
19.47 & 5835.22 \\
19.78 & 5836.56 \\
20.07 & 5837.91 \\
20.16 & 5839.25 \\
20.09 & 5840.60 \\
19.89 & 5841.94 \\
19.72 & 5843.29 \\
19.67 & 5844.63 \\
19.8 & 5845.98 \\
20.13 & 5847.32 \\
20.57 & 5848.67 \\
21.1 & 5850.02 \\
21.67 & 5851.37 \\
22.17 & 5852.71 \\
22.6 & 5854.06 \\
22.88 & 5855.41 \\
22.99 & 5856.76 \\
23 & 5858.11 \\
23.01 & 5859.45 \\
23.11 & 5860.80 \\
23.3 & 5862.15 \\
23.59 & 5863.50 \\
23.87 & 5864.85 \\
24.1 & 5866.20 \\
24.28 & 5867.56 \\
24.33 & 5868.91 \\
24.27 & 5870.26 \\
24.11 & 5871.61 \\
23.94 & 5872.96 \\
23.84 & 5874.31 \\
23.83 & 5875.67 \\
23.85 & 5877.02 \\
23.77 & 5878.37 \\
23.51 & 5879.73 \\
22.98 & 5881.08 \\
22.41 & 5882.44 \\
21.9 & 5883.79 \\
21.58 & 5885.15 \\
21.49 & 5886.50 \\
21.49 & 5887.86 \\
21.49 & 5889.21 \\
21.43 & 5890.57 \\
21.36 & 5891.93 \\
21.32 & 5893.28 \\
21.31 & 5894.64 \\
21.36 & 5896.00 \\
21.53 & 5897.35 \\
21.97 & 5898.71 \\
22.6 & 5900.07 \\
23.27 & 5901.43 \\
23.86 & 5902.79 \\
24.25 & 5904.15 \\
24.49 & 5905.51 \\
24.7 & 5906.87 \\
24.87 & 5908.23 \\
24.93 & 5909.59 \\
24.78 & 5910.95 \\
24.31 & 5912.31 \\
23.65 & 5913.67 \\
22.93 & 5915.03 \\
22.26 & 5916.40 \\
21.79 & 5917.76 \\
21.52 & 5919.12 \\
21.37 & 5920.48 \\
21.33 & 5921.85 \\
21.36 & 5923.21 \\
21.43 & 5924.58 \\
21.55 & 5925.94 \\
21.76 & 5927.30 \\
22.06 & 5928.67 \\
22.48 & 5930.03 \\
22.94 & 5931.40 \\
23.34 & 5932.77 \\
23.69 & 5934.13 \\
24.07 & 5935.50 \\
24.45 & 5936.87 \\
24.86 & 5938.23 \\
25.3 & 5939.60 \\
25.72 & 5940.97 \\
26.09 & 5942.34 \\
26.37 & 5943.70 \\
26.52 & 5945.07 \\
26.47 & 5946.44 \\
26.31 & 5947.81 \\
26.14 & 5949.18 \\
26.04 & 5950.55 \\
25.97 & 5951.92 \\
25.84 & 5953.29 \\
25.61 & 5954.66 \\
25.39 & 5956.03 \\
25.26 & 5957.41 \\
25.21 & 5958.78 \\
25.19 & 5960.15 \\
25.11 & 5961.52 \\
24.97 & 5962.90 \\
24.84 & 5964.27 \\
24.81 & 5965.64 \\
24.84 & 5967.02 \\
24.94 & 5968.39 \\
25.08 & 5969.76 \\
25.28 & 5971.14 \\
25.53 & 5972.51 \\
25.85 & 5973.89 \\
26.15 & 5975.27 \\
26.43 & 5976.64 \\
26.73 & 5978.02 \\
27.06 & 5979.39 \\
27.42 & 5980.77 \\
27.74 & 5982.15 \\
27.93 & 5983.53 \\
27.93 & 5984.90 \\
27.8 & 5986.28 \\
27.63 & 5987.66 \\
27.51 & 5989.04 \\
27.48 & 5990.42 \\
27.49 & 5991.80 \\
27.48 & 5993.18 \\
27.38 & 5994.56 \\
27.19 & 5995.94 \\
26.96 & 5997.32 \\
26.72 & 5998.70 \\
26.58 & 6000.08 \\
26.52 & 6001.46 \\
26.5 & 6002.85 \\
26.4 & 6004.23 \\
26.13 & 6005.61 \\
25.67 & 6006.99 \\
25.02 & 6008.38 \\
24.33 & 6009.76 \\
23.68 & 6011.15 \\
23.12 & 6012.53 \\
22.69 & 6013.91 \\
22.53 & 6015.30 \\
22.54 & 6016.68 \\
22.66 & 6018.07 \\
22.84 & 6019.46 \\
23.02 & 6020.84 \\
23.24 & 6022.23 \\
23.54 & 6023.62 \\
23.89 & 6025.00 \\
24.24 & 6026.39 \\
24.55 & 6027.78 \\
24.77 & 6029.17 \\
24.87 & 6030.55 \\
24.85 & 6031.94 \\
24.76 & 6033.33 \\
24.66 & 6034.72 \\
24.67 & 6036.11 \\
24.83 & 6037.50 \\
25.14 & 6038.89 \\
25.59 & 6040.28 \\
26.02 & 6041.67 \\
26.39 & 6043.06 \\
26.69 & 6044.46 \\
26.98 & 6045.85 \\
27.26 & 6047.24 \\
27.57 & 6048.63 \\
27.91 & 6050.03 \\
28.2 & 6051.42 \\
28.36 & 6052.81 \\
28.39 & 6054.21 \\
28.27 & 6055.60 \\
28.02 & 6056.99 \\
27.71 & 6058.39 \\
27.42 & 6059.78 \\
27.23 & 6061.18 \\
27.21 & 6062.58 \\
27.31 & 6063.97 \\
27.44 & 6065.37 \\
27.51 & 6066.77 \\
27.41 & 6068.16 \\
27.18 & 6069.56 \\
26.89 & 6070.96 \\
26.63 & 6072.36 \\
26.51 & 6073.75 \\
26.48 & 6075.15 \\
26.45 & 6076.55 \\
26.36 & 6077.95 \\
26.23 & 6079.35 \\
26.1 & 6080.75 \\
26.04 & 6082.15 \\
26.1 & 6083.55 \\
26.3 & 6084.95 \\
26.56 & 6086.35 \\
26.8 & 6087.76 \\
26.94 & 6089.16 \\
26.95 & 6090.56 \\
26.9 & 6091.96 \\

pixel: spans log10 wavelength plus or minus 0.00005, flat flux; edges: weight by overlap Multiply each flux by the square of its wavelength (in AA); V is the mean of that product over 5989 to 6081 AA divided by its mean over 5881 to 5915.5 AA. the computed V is 1.19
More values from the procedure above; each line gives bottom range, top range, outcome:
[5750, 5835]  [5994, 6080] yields 1.34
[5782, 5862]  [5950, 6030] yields 1.27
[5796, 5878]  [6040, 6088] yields 1.36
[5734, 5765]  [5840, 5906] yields 1.17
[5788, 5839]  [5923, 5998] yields 1.28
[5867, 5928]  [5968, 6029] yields 1.16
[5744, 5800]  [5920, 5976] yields 1.22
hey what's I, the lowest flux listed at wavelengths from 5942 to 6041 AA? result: 22.53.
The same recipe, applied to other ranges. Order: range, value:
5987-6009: 25.02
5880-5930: 21.31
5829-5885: 19.02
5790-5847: 18.63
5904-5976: 21.33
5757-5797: 18.6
